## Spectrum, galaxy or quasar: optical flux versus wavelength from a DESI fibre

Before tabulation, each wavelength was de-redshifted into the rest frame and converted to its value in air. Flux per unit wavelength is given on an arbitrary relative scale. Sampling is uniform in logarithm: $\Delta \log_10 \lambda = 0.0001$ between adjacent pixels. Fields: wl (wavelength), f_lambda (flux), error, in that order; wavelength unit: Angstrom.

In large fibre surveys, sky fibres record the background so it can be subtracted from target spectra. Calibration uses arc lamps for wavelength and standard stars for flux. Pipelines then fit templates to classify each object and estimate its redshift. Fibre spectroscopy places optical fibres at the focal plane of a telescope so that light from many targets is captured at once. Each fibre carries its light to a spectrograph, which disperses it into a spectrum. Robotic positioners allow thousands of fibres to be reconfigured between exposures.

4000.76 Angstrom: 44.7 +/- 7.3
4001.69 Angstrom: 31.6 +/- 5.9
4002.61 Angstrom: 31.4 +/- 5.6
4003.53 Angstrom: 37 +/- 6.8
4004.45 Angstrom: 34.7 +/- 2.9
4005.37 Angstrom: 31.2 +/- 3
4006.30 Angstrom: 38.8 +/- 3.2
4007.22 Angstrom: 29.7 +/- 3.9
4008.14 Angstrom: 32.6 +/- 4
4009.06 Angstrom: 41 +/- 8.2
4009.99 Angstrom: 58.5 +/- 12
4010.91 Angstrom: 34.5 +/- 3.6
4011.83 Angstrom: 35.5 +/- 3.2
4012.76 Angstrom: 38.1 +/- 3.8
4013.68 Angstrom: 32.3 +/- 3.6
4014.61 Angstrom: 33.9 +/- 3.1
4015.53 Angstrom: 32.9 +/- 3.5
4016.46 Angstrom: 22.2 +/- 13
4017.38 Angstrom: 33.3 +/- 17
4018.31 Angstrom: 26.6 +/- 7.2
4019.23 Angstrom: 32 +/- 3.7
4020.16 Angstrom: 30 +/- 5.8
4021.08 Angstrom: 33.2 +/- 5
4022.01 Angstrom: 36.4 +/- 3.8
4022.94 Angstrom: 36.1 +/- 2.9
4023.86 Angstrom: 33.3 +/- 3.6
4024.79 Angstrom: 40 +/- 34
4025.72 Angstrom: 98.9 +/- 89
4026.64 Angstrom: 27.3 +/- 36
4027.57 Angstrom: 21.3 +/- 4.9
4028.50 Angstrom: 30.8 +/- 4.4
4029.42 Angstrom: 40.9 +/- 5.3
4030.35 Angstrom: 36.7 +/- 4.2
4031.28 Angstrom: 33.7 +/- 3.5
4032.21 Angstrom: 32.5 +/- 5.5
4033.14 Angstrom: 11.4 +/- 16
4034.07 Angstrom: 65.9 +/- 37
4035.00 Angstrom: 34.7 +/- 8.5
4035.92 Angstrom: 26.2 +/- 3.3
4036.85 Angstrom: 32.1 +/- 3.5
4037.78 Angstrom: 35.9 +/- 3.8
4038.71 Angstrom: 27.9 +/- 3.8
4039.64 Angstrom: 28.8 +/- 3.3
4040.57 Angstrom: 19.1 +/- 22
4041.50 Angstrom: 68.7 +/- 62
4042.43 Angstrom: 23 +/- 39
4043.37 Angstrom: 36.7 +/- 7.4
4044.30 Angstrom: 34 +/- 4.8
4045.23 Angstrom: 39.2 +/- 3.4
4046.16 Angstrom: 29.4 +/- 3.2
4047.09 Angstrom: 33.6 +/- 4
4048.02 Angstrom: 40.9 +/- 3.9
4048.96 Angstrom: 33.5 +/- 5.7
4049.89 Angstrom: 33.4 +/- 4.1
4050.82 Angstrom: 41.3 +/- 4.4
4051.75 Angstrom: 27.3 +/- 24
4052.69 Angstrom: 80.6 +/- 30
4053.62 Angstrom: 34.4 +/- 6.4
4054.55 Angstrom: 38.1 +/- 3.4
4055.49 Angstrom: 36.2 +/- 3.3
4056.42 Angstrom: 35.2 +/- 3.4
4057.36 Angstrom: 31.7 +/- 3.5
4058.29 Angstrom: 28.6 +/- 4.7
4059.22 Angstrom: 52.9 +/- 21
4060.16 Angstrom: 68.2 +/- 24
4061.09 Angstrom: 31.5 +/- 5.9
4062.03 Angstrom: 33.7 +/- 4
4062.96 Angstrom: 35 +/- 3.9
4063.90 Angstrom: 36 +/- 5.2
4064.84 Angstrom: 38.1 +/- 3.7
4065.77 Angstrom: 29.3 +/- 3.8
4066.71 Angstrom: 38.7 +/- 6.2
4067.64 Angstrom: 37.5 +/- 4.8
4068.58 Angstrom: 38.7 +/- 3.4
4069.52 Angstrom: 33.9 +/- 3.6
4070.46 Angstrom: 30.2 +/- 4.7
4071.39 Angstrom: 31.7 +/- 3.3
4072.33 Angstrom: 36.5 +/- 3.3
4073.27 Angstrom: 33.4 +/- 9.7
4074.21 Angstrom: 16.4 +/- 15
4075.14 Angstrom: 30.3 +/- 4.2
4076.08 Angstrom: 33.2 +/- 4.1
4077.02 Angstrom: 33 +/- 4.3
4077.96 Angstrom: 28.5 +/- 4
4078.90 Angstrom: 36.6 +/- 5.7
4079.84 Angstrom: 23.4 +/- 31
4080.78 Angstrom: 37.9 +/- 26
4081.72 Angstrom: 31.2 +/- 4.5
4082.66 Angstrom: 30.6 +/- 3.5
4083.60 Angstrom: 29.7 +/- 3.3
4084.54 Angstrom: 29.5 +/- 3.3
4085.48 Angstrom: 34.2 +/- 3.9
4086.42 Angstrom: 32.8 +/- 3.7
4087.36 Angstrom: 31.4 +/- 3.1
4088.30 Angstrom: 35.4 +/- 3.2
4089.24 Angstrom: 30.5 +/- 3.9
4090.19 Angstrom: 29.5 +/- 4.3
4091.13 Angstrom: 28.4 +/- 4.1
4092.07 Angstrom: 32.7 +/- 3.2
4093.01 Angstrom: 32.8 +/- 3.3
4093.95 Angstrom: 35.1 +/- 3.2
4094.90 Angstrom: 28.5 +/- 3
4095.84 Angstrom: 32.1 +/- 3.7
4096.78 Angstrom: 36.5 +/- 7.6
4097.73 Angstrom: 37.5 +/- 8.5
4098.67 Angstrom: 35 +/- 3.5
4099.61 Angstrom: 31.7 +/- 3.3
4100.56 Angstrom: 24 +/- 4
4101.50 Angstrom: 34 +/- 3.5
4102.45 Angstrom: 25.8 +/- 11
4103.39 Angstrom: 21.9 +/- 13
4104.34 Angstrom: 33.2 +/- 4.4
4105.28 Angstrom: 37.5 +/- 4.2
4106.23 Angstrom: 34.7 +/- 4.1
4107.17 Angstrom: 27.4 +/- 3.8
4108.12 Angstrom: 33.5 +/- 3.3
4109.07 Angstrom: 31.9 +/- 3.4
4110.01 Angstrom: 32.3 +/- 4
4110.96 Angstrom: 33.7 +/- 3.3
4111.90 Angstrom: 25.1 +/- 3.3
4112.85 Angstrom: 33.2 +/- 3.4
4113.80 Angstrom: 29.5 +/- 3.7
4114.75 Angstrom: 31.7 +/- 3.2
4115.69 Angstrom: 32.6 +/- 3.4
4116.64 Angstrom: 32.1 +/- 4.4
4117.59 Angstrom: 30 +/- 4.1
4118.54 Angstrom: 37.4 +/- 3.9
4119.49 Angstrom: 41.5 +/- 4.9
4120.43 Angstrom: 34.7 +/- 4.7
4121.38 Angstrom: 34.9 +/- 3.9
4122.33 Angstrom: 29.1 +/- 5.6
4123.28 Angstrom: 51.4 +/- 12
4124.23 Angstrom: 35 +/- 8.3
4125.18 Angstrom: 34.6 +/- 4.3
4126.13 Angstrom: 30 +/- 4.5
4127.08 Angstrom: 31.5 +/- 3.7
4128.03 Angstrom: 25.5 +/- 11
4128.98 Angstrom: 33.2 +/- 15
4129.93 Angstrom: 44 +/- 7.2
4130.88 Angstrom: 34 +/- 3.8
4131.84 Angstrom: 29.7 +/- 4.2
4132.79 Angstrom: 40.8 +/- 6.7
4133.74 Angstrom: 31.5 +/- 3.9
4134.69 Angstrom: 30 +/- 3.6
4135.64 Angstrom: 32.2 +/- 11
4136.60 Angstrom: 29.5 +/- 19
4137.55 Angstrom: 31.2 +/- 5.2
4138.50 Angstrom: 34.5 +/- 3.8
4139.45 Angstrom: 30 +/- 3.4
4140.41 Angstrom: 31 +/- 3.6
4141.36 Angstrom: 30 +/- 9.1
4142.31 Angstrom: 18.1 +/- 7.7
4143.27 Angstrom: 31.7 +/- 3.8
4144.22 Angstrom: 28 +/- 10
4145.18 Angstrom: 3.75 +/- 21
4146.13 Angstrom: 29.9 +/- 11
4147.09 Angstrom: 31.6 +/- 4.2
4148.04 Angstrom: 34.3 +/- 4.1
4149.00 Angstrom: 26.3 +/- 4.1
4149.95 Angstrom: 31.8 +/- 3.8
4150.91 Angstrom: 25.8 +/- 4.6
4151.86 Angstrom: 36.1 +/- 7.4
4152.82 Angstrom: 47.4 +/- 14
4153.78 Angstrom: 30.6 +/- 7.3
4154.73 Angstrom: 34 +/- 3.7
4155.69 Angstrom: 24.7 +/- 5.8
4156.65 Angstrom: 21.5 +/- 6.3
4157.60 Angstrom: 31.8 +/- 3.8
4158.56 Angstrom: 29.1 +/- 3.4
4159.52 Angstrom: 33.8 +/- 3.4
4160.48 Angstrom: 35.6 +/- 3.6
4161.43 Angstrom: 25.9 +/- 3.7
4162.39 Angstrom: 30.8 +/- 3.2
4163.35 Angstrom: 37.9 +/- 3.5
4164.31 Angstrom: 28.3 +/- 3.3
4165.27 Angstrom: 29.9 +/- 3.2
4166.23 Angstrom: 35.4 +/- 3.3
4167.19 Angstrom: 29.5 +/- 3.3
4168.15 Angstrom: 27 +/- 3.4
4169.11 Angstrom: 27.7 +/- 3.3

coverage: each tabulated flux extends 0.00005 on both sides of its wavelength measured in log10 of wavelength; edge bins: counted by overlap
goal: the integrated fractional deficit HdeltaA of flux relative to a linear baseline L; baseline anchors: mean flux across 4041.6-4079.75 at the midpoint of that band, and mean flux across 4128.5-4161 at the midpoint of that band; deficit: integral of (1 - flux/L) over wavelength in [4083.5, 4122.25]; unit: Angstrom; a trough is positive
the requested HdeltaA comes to 1.6 Angstrom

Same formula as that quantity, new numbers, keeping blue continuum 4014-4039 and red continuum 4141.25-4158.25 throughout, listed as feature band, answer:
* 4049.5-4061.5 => -2.87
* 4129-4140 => -1.44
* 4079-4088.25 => 0.15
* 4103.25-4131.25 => -2.76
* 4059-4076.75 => -1.51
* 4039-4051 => -0.40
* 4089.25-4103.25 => 0.03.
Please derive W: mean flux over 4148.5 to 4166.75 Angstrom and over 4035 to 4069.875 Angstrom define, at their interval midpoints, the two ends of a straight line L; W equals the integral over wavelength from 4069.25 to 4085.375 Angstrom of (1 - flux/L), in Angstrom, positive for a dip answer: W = 2.1 Angstrom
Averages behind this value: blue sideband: 37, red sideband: 31.4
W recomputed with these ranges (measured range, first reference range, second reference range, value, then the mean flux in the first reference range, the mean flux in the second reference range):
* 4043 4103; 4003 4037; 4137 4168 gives -1.6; 35.9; 30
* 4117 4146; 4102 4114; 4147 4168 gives -0.8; 30.8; 31.4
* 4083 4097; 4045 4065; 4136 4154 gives 1.4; 39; 29.5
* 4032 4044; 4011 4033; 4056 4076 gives 0.4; 35.2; 35.5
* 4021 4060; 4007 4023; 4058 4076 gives -2.6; 34.4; 35.8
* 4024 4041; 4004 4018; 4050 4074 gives 0.3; 35.2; 38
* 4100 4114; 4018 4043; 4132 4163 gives 0.7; 35.7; 30.1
